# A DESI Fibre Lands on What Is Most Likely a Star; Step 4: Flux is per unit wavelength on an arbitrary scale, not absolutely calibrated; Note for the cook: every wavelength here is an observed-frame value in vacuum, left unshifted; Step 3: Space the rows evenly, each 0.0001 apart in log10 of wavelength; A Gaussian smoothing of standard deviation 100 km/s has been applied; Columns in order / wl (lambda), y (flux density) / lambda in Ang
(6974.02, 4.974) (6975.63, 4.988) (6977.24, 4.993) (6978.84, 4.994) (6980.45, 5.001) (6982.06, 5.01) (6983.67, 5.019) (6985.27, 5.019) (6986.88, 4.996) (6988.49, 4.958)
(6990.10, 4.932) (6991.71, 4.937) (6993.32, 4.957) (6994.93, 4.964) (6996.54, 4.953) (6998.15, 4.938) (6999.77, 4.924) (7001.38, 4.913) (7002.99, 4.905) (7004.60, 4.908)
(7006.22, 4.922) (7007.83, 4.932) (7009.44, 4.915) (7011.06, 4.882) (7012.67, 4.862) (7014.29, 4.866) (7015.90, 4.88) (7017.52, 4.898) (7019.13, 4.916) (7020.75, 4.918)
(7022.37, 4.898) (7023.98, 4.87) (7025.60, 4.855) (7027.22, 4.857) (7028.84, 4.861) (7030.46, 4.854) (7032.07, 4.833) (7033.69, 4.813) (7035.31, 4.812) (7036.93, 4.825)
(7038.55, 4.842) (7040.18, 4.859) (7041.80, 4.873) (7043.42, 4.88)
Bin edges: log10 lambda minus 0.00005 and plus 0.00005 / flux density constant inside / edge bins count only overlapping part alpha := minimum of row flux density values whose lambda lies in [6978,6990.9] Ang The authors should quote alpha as 4.932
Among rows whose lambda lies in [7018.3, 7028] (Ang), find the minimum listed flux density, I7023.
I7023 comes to 4.855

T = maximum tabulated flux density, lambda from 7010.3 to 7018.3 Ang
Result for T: 4.898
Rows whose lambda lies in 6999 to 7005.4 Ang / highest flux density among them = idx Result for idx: 4.924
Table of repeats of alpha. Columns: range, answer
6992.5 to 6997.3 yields 4.953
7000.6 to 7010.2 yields 4.905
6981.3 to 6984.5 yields 5.01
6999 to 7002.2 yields 4.913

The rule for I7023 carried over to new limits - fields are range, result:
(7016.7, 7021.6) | 4.898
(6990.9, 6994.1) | 4.937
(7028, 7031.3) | 4.854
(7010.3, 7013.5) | 4.862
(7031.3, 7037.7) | 4.812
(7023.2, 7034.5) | 4.813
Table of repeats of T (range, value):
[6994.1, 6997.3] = 4.964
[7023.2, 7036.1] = 4.87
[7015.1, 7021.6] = 4.918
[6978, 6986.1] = 5.019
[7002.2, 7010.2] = 4.932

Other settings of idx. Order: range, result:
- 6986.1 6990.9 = 4.996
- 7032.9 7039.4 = 4.842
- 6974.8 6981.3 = 5.001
